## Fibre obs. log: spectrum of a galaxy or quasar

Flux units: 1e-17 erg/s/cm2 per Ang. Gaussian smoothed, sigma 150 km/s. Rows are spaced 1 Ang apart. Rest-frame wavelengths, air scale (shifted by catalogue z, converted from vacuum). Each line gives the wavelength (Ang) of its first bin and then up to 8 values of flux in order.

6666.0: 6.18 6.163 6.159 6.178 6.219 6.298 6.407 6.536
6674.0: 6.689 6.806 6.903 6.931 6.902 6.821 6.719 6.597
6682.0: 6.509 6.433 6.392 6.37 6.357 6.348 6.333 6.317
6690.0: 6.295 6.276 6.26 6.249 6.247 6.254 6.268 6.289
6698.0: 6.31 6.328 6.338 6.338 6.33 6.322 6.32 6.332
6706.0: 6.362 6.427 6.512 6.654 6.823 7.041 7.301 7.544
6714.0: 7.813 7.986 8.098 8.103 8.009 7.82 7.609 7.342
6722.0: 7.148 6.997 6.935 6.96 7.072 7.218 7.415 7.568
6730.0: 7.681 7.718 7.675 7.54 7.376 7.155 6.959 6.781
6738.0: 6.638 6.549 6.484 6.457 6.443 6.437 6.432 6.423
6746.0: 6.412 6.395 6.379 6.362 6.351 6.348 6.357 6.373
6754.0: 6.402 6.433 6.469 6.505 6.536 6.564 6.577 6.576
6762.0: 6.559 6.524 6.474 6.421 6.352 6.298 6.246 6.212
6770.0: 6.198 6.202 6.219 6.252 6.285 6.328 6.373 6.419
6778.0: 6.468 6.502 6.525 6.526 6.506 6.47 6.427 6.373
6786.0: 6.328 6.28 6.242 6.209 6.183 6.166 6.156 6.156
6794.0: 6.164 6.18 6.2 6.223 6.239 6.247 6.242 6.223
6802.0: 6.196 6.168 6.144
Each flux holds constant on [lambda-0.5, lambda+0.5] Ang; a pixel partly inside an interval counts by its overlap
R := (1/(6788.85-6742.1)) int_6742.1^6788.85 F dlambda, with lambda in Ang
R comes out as 6.4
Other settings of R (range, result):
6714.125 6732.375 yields 7.52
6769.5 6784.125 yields 6.38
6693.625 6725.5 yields 6.91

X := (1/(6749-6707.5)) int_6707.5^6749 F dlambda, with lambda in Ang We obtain 7.11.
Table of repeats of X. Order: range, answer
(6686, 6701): 6.3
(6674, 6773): 6.71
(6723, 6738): 7.26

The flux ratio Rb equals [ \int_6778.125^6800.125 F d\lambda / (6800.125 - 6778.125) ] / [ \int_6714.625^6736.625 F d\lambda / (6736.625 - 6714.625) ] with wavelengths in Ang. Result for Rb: 0.84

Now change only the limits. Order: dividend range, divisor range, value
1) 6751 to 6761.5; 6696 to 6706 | 1.02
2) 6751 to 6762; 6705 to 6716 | 0.92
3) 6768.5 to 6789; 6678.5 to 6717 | 0.96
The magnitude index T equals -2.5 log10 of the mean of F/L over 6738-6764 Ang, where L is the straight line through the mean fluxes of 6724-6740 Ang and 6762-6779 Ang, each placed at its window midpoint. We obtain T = 0.05 mag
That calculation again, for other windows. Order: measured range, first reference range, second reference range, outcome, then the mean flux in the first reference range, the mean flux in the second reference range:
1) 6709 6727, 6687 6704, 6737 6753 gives -0.17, 6.3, 6.44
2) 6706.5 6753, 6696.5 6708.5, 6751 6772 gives -0.11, 6.35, 6.41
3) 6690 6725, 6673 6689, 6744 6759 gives -0.05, 6.6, 6.42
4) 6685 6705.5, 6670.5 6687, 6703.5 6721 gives 0.10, 6.6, 7.22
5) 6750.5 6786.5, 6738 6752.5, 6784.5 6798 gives -0.01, 6.42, 6.22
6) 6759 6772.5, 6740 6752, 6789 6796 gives -0.01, 6.4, 6.17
